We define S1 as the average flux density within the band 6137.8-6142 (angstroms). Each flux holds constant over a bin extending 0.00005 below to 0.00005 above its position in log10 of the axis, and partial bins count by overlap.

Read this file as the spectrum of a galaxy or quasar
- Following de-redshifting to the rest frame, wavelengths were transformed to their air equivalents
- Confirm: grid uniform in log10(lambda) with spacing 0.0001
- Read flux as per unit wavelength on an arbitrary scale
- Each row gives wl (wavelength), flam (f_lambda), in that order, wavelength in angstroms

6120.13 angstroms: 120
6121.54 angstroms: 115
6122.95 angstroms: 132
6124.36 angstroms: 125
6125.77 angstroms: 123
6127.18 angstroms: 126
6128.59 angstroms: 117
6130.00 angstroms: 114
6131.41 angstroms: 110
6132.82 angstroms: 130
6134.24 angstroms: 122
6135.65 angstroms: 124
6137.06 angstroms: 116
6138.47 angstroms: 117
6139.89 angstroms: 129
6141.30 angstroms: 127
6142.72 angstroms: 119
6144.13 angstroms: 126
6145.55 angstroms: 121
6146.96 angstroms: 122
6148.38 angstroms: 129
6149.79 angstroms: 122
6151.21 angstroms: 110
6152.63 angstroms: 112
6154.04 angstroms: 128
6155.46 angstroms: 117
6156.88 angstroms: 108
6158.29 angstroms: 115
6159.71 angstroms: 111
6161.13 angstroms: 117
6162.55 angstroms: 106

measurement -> 124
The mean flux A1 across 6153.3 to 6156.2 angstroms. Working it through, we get 122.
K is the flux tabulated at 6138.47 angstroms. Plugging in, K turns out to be 117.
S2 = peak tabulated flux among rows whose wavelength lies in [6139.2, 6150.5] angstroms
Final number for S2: 129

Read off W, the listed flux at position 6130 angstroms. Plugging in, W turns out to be 114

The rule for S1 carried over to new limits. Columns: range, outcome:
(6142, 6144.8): 122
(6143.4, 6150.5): 124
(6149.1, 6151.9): 116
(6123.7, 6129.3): 123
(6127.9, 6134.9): 119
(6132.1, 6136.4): 125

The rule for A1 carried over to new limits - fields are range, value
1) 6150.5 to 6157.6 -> 115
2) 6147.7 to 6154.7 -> 120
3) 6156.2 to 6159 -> 112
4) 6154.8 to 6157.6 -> 113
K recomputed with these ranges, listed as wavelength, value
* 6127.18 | 126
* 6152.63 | 112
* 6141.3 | 127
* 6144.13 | 126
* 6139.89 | 129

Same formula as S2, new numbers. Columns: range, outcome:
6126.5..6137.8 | 130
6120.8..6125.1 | 132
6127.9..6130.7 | 117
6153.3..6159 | 128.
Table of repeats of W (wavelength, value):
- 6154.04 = 128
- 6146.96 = 122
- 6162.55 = 106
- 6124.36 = 125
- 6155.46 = 117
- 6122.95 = 132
